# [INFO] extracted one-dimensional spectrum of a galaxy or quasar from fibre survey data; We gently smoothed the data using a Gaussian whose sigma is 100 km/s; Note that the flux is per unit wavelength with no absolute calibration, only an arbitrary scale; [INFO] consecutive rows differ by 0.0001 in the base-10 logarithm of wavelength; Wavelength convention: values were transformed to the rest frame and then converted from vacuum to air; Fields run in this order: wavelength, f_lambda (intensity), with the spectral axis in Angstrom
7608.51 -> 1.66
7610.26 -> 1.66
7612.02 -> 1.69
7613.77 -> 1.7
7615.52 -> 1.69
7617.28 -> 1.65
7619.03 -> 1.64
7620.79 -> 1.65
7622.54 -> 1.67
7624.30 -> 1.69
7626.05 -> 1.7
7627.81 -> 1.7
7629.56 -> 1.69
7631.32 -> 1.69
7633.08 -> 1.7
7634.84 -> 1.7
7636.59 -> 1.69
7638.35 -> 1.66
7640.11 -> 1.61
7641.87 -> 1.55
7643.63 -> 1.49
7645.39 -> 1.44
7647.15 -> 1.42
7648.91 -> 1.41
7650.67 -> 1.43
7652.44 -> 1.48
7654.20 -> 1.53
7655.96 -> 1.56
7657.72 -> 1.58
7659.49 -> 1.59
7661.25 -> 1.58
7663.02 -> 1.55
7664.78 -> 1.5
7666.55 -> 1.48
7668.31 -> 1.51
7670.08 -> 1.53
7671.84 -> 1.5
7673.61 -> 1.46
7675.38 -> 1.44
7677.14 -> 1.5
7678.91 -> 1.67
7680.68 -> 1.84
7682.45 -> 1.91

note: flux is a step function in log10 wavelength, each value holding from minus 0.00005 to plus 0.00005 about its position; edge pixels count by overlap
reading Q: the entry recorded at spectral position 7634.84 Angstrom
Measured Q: 1.7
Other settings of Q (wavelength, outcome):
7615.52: 1.69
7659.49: 1.59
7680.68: 1.84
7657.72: 1.58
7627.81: 1.7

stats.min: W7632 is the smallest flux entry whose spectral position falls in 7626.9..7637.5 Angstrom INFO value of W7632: 1.69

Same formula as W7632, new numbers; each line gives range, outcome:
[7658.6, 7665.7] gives 1.5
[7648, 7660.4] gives 1.41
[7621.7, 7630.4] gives 1.67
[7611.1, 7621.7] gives 1.64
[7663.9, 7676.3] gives 1.44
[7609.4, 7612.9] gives 1.66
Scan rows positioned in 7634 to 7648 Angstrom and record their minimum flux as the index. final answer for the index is 1.42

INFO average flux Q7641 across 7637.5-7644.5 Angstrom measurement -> 1.58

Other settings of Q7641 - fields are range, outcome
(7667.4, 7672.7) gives 1.52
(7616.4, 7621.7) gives 1.65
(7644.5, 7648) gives 1.43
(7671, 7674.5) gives 1.48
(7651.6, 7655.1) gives 1.51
